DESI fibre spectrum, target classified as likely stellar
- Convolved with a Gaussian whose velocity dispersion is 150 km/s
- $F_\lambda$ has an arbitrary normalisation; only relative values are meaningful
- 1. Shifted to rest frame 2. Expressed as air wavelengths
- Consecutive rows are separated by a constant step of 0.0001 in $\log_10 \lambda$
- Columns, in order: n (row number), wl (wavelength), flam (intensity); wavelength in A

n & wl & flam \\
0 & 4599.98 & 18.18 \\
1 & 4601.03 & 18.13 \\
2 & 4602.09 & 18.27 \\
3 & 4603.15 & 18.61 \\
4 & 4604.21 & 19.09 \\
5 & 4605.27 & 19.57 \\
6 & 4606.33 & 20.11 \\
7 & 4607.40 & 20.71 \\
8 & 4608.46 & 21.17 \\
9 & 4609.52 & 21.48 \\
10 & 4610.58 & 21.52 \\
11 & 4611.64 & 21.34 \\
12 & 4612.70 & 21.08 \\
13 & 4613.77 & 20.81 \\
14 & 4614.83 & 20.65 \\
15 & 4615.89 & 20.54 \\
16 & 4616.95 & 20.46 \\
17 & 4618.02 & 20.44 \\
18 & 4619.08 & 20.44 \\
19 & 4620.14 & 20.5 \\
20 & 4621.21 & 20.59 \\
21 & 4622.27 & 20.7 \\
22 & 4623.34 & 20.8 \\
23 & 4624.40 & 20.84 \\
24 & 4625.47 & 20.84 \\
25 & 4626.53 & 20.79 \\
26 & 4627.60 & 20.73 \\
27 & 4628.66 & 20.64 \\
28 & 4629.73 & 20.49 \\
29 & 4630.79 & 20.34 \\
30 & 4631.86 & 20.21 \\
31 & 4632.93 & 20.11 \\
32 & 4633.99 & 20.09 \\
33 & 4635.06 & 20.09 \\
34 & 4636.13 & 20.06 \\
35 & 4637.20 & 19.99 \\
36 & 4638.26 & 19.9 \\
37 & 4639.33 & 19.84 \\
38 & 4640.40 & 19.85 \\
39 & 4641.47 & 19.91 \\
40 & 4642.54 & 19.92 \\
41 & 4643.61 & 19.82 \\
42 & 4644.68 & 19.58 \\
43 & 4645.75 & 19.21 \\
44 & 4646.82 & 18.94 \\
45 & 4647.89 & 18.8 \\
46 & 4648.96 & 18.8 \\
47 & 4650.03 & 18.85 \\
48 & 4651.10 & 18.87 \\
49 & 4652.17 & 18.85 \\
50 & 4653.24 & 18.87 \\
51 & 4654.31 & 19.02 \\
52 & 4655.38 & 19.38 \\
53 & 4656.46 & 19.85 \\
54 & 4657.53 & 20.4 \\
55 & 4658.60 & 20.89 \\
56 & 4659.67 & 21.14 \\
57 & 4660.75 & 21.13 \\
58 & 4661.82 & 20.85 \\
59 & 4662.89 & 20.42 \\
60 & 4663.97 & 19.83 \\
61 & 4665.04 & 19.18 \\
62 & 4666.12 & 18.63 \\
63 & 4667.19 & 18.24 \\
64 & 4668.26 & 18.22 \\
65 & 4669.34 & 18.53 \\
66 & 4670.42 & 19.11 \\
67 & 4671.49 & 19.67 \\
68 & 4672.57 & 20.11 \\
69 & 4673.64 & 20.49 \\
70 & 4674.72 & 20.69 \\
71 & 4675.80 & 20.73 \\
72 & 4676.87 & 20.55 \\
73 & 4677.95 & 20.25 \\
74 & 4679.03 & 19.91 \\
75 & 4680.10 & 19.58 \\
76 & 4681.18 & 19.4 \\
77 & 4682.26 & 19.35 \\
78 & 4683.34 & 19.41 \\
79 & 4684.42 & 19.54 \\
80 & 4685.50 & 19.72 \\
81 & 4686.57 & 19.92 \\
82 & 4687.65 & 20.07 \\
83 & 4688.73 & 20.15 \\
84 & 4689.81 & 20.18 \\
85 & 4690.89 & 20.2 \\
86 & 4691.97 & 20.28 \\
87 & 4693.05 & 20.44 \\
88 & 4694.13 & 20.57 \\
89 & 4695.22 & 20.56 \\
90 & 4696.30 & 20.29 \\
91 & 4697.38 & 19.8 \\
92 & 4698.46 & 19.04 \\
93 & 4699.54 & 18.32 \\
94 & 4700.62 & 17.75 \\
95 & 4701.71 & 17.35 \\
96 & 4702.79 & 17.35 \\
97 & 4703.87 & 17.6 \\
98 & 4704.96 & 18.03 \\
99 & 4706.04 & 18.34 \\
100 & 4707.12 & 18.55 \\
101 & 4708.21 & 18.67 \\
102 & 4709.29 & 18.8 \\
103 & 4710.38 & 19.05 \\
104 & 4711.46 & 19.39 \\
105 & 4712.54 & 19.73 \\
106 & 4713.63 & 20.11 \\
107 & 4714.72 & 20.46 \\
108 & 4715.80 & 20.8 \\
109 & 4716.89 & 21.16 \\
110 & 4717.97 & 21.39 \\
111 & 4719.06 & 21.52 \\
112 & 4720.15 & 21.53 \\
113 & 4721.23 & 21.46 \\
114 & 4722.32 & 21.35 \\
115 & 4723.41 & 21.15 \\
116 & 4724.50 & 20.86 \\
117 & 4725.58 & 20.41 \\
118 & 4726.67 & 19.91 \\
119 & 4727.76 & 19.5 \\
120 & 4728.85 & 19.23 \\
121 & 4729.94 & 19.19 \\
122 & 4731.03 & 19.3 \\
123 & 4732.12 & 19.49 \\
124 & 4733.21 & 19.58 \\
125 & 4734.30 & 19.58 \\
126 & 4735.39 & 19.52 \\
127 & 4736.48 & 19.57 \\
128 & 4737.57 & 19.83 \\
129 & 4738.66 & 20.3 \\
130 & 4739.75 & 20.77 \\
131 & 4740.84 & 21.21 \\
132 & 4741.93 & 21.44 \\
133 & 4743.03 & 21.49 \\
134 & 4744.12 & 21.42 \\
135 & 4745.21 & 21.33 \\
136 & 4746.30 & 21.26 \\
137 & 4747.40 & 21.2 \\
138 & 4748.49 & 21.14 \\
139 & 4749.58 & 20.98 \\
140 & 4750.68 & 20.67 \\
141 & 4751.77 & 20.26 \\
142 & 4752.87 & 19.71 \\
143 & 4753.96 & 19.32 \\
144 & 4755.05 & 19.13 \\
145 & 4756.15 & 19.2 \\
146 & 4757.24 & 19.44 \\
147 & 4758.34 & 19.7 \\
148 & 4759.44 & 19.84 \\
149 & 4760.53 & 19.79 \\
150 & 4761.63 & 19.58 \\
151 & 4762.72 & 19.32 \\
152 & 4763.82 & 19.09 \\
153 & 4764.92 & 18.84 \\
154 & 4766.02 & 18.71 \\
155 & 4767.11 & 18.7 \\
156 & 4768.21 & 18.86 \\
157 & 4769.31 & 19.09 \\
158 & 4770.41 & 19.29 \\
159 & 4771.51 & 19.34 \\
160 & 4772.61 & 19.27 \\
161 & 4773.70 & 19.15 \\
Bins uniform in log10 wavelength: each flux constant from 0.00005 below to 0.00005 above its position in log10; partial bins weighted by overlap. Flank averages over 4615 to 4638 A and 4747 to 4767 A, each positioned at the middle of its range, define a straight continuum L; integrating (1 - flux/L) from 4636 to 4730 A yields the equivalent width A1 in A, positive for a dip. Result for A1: 2.0 A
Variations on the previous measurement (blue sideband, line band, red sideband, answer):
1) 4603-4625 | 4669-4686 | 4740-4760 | 0.6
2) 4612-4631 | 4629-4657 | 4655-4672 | 0.8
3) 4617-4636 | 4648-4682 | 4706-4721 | 1.0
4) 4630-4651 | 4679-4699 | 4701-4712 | -1.3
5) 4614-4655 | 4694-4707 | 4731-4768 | 0.9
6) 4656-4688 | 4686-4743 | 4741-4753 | 1.9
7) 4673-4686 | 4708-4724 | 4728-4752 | -0.2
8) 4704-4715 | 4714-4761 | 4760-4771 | -3.2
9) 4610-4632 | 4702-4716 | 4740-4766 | 1.0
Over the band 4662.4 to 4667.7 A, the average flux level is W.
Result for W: 19.2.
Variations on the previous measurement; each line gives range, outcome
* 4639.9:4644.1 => 19.9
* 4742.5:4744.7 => 21.5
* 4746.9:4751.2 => 21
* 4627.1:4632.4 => 20.5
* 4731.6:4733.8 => 19.5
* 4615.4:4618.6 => 20.5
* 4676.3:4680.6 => 20.1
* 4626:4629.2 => 20.7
